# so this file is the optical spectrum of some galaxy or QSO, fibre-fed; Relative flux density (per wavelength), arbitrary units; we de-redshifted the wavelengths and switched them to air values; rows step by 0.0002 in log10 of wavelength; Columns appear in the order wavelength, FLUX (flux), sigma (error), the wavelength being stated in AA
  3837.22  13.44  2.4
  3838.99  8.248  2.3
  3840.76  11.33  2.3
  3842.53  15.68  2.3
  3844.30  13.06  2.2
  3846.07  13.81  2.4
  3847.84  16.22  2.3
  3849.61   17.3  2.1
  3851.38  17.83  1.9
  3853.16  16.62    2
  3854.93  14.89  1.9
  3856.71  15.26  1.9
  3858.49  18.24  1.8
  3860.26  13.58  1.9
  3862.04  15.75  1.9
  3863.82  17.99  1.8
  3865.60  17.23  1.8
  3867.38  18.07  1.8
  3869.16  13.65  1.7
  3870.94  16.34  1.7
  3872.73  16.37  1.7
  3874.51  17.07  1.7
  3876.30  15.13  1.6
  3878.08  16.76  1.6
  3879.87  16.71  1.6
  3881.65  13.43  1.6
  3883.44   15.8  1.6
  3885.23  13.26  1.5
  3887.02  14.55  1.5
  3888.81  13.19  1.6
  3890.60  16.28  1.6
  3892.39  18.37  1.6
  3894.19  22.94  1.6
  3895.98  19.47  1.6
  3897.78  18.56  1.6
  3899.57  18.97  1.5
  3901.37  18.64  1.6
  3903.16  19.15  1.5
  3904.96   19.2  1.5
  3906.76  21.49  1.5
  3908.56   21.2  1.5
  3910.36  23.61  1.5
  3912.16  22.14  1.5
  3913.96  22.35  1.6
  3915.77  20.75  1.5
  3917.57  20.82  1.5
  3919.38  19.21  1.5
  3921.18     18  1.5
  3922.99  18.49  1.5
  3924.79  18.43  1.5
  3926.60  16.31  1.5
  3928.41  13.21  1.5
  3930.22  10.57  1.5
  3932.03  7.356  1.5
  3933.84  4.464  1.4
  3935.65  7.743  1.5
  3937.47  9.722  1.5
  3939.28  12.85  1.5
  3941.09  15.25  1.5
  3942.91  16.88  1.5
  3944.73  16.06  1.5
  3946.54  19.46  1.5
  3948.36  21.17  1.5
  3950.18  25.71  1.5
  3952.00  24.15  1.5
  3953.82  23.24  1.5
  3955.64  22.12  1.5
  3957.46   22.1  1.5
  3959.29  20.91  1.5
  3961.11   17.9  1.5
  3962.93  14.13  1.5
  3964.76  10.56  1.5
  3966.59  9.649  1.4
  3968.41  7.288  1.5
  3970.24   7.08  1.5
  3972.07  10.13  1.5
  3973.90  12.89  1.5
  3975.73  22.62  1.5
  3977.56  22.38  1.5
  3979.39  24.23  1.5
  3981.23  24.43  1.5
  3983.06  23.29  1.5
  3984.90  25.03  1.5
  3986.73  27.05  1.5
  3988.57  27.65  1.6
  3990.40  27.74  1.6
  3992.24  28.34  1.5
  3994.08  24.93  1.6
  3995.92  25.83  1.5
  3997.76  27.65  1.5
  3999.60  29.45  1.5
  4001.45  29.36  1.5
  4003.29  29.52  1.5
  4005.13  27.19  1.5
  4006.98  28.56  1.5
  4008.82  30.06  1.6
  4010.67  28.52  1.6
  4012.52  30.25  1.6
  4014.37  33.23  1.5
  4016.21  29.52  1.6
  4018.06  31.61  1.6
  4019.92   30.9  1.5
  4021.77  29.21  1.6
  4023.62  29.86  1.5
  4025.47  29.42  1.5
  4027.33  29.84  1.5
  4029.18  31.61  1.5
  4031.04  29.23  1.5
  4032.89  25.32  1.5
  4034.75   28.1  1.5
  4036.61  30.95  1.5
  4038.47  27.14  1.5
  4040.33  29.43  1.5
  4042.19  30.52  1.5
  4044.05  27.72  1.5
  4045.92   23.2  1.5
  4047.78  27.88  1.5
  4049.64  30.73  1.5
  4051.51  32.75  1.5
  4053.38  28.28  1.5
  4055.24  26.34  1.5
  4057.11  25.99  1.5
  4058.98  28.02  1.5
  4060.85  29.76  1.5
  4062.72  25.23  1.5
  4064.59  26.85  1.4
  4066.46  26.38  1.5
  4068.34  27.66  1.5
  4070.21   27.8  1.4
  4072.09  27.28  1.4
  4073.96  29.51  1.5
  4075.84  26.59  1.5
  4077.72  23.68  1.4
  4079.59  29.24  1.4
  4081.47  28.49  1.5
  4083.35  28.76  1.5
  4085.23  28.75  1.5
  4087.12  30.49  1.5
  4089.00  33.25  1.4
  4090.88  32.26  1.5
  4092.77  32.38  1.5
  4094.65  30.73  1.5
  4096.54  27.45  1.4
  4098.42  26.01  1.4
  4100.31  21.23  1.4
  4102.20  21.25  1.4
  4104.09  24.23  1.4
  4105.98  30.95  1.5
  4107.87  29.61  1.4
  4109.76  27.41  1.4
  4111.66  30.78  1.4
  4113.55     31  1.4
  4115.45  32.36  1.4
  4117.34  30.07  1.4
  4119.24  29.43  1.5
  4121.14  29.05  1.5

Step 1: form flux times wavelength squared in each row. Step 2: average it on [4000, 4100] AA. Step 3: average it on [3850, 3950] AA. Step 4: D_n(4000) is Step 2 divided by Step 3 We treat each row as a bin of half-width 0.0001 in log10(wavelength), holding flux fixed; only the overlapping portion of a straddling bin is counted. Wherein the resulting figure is 1.86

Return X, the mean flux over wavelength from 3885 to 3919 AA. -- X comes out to 19.3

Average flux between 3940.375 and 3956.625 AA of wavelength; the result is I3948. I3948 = 20.5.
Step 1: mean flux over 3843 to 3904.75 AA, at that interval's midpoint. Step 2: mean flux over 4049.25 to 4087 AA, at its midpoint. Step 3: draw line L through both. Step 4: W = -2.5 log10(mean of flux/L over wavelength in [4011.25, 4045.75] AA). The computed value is -0.16 mag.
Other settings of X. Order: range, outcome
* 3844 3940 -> 16.5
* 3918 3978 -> 15.7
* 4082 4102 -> 28.8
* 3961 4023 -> 23.9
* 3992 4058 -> 28.9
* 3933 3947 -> 12.6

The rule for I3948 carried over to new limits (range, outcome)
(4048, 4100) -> 28.4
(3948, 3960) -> 22.9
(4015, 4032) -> 30.2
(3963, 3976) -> 11.1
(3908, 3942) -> 15.9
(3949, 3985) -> 18.4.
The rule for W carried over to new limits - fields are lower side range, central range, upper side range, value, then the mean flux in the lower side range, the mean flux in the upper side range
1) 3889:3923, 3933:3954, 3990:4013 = 0.40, 19.9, 28.2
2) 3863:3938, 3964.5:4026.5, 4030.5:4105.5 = -0.06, 16.8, 27.9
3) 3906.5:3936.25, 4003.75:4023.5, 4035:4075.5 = -0.21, 16.8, 28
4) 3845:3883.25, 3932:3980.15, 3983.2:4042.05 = 0.44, 16.1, 28.7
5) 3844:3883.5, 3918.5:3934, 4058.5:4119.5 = 0.32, 16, 28.3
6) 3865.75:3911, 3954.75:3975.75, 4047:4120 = 0.44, 17.5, 28.4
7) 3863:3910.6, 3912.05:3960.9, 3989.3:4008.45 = 0.26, 17.5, 27.9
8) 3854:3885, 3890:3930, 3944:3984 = -0.14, 16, 18.3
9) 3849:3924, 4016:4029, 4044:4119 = -0.20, 17.7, 28.2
